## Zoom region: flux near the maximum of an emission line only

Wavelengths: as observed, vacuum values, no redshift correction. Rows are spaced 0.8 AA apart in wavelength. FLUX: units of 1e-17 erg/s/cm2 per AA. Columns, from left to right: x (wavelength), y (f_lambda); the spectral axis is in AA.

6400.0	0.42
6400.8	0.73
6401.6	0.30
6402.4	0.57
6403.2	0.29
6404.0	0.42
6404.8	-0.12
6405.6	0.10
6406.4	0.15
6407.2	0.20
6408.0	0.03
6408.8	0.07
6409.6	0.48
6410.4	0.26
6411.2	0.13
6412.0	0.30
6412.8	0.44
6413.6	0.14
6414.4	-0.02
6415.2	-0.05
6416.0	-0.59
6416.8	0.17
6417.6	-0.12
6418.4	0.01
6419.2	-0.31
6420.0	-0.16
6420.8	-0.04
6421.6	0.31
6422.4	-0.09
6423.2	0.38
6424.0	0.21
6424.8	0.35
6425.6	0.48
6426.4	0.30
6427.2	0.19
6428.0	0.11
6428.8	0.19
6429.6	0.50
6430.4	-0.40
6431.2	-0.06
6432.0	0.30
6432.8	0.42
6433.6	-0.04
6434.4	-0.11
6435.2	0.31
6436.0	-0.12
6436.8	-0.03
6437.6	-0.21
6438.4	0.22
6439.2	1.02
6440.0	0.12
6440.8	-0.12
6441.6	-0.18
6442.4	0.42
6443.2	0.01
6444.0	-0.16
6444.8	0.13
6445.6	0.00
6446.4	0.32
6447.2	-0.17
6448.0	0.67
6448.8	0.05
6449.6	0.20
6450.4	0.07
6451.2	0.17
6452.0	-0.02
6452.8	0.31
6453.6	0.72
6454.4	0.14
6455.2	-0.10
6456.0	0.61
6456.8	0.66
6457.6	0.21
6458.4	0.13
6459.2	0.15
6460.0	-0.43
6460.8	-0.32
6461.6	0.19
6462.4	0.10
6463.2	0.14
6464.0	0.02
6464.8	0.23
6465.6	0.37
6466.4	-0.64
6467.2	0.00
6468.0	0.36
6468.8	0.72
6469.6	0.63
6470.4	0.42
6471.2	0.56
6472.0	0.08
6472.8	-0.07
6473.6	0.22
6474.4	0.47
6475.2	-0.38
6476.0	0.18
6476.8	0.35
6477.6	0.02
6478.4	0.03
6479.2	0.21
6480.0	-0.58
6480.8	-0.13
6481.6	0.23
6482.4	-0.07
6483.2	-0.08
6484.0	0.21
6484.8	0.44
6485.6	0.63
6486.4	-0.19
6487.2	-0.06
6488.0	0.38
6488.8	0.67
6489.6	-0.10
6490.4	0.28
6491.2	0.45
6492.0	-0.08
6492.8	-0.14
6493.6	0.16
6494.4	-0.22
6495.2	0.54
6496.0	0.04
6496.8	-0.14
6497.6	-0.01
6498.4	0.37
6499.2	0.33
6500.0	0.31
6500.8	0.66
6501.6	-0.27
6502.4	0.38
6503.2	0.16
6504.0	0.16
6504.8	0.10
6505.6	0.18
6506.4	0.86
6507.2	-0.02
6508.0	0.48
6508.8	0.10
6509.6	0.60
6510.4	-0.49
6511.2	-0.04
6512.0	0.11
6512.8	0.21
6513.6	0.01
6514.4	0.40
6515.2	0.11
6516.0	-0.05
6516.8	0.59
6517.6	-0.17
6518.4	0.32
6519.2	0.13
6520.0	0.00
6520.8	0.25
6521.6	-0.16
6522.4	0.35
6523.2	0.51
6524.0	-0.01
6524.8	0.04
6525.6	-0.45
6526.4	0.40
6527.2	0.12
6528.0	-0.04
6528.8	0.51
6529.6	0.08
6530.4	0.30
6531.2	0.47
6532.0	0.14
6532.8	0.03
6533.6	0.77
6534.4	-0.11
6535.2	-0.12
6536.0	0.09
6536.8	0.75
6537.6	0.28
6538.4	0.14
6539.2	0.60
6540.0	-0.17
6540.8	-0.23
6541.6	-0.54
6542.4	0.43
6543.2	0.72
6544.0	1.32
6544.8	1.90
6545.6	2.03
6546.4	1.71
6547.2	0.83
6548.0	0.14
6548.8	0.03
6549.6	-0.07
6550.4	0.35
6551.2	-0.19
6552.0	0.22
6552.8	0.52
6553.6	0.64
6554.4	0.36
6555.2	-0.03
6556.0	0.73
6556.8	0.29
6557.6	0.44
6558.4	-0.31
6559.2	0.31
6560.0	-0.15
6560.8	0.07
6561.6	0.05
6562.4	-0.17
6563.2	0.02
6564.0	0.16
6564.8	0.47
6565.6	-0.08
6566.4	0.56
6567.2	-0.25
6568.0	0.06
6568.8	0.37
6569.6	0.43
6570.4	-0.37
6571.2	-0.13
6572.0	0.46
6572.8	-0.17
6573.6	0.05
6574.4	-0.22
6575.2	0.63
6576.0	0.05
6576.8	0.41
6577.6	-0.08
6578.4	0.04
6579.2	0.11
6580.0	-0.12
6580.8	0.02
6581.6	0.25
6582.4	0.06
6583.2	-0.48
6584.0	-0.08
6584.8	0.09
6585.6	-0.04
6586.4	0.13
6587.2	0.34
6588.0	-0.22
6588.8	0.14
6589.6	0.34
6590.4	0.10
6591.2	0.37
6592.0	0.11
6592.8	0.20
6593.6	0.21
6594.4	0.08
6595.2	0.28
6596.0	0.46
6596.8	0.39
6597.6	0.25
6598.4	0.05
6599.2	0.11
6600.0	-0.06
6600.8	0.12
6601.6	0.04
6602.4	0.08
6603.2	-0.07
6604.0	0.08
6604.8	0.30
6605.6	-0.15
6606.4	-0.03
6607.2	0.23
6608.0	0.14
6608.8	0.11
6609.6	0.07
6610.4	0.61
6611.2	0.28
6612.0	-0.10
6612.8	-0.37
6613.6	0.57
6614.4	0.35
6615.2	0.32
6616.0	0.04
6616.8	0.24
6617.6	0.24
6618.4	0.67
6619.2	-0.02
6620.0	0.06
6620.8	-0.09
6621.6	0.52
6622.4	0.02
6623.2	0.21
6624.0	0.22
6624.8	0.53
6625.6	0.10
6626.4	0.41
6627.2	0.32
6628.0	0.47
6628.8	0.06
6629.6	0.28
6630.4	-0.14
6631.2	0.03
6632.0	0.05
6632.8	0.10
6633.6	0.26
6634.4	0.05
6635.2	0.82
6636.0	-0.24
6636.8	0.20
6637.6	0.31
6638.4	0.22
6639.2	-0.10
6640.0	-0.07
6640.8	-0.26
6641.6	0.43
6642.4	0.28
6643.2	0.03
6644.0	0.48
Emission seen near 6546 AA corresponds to H-beta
